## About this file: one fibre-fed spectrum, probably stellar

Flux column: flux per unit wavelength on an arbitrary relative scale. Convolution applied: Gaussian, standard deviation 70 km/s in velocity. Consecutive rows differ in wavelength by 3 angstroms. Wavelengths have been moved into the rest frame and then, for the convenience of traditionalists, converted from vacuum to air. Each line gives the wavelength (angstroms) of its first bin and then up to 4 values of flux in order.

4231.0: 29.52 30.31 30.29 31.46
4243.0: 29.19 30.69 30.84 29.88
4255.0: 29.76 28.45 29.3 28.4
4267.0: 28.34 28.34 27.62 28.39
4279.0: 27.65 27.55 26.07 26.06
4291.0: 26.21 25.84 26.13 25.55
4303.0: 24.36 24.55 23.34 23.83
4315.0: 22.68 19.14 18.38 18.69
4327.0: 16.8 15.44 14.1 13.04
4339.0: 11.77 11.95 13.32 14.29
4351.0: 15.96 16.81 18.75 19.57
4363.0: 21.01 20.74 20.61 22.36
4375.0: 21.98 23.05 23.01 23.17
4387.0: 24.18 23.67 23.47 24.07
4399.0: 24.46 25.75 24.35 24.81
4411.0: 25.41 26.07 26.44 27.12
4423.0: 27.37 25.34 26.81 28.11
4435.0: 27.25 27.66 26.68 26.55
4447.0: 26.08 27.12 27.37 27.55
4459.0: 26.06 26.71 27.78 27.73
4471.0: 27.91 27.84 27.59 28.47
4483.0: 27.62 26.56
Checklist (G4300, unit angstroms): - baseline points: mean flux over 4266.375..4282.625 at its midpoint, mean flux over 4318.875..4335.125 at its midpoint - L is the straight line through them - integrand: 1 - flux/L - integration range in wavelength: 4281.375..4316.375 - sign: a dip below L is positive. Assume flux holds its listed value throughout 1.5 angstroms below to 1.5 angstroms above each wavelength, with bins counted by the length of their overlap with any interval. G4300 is -3.9 angstroms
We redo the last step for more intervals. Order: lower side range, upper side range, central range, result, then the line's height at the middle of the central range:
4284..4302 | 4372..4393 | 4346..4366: 5.09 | 24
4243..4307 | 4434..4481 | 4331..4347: 8.47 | 27.5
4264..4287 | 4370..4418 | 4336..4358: 9.50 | 25.5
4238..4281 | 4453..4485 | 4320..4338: 8.00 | 28.6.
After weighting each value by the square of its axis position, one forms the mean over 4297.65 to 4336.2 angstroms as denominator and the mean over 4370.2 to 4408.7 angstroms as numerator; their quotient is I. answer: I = 1.2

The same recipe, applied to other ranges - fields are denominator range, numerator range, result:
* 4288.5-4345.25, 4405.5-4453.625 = 1.40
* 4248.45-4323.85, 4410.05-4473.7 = 1.11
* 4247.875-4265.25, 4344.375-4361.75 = 0.59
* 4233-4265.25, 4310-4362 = 0.59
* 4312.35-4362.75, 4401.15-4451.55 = 1.66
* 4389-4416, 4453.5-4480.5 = 1.14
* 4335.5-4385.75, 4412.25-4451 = 1.50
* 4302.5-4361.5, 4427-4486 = 1.63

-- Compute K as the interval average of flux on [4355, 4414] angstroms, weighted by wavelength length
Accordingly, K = 22.9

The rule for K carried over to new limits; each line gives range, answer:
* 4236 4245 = 30.3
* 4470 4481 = 27.9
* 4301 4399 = 19.7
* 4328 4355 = 14.1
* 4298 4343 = 19.1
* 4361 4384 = 21.9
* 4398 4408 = 24.9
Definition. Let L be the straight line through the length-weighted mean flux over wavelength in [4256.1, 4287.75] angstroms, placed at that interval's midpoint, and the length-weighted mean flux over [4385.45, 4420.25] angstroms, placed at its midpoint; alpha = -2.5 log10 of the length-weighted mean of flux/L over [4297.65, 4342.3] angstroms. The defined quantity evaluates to 0.36 mag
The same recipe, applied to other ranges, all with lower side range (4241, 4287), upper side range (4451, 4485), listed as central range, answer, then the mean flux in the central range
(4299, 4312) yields 0.17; 24.3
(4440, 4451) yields 0.04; 26.6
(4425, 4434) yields 0.03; 26.9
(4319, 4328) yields 0.49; 18.1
